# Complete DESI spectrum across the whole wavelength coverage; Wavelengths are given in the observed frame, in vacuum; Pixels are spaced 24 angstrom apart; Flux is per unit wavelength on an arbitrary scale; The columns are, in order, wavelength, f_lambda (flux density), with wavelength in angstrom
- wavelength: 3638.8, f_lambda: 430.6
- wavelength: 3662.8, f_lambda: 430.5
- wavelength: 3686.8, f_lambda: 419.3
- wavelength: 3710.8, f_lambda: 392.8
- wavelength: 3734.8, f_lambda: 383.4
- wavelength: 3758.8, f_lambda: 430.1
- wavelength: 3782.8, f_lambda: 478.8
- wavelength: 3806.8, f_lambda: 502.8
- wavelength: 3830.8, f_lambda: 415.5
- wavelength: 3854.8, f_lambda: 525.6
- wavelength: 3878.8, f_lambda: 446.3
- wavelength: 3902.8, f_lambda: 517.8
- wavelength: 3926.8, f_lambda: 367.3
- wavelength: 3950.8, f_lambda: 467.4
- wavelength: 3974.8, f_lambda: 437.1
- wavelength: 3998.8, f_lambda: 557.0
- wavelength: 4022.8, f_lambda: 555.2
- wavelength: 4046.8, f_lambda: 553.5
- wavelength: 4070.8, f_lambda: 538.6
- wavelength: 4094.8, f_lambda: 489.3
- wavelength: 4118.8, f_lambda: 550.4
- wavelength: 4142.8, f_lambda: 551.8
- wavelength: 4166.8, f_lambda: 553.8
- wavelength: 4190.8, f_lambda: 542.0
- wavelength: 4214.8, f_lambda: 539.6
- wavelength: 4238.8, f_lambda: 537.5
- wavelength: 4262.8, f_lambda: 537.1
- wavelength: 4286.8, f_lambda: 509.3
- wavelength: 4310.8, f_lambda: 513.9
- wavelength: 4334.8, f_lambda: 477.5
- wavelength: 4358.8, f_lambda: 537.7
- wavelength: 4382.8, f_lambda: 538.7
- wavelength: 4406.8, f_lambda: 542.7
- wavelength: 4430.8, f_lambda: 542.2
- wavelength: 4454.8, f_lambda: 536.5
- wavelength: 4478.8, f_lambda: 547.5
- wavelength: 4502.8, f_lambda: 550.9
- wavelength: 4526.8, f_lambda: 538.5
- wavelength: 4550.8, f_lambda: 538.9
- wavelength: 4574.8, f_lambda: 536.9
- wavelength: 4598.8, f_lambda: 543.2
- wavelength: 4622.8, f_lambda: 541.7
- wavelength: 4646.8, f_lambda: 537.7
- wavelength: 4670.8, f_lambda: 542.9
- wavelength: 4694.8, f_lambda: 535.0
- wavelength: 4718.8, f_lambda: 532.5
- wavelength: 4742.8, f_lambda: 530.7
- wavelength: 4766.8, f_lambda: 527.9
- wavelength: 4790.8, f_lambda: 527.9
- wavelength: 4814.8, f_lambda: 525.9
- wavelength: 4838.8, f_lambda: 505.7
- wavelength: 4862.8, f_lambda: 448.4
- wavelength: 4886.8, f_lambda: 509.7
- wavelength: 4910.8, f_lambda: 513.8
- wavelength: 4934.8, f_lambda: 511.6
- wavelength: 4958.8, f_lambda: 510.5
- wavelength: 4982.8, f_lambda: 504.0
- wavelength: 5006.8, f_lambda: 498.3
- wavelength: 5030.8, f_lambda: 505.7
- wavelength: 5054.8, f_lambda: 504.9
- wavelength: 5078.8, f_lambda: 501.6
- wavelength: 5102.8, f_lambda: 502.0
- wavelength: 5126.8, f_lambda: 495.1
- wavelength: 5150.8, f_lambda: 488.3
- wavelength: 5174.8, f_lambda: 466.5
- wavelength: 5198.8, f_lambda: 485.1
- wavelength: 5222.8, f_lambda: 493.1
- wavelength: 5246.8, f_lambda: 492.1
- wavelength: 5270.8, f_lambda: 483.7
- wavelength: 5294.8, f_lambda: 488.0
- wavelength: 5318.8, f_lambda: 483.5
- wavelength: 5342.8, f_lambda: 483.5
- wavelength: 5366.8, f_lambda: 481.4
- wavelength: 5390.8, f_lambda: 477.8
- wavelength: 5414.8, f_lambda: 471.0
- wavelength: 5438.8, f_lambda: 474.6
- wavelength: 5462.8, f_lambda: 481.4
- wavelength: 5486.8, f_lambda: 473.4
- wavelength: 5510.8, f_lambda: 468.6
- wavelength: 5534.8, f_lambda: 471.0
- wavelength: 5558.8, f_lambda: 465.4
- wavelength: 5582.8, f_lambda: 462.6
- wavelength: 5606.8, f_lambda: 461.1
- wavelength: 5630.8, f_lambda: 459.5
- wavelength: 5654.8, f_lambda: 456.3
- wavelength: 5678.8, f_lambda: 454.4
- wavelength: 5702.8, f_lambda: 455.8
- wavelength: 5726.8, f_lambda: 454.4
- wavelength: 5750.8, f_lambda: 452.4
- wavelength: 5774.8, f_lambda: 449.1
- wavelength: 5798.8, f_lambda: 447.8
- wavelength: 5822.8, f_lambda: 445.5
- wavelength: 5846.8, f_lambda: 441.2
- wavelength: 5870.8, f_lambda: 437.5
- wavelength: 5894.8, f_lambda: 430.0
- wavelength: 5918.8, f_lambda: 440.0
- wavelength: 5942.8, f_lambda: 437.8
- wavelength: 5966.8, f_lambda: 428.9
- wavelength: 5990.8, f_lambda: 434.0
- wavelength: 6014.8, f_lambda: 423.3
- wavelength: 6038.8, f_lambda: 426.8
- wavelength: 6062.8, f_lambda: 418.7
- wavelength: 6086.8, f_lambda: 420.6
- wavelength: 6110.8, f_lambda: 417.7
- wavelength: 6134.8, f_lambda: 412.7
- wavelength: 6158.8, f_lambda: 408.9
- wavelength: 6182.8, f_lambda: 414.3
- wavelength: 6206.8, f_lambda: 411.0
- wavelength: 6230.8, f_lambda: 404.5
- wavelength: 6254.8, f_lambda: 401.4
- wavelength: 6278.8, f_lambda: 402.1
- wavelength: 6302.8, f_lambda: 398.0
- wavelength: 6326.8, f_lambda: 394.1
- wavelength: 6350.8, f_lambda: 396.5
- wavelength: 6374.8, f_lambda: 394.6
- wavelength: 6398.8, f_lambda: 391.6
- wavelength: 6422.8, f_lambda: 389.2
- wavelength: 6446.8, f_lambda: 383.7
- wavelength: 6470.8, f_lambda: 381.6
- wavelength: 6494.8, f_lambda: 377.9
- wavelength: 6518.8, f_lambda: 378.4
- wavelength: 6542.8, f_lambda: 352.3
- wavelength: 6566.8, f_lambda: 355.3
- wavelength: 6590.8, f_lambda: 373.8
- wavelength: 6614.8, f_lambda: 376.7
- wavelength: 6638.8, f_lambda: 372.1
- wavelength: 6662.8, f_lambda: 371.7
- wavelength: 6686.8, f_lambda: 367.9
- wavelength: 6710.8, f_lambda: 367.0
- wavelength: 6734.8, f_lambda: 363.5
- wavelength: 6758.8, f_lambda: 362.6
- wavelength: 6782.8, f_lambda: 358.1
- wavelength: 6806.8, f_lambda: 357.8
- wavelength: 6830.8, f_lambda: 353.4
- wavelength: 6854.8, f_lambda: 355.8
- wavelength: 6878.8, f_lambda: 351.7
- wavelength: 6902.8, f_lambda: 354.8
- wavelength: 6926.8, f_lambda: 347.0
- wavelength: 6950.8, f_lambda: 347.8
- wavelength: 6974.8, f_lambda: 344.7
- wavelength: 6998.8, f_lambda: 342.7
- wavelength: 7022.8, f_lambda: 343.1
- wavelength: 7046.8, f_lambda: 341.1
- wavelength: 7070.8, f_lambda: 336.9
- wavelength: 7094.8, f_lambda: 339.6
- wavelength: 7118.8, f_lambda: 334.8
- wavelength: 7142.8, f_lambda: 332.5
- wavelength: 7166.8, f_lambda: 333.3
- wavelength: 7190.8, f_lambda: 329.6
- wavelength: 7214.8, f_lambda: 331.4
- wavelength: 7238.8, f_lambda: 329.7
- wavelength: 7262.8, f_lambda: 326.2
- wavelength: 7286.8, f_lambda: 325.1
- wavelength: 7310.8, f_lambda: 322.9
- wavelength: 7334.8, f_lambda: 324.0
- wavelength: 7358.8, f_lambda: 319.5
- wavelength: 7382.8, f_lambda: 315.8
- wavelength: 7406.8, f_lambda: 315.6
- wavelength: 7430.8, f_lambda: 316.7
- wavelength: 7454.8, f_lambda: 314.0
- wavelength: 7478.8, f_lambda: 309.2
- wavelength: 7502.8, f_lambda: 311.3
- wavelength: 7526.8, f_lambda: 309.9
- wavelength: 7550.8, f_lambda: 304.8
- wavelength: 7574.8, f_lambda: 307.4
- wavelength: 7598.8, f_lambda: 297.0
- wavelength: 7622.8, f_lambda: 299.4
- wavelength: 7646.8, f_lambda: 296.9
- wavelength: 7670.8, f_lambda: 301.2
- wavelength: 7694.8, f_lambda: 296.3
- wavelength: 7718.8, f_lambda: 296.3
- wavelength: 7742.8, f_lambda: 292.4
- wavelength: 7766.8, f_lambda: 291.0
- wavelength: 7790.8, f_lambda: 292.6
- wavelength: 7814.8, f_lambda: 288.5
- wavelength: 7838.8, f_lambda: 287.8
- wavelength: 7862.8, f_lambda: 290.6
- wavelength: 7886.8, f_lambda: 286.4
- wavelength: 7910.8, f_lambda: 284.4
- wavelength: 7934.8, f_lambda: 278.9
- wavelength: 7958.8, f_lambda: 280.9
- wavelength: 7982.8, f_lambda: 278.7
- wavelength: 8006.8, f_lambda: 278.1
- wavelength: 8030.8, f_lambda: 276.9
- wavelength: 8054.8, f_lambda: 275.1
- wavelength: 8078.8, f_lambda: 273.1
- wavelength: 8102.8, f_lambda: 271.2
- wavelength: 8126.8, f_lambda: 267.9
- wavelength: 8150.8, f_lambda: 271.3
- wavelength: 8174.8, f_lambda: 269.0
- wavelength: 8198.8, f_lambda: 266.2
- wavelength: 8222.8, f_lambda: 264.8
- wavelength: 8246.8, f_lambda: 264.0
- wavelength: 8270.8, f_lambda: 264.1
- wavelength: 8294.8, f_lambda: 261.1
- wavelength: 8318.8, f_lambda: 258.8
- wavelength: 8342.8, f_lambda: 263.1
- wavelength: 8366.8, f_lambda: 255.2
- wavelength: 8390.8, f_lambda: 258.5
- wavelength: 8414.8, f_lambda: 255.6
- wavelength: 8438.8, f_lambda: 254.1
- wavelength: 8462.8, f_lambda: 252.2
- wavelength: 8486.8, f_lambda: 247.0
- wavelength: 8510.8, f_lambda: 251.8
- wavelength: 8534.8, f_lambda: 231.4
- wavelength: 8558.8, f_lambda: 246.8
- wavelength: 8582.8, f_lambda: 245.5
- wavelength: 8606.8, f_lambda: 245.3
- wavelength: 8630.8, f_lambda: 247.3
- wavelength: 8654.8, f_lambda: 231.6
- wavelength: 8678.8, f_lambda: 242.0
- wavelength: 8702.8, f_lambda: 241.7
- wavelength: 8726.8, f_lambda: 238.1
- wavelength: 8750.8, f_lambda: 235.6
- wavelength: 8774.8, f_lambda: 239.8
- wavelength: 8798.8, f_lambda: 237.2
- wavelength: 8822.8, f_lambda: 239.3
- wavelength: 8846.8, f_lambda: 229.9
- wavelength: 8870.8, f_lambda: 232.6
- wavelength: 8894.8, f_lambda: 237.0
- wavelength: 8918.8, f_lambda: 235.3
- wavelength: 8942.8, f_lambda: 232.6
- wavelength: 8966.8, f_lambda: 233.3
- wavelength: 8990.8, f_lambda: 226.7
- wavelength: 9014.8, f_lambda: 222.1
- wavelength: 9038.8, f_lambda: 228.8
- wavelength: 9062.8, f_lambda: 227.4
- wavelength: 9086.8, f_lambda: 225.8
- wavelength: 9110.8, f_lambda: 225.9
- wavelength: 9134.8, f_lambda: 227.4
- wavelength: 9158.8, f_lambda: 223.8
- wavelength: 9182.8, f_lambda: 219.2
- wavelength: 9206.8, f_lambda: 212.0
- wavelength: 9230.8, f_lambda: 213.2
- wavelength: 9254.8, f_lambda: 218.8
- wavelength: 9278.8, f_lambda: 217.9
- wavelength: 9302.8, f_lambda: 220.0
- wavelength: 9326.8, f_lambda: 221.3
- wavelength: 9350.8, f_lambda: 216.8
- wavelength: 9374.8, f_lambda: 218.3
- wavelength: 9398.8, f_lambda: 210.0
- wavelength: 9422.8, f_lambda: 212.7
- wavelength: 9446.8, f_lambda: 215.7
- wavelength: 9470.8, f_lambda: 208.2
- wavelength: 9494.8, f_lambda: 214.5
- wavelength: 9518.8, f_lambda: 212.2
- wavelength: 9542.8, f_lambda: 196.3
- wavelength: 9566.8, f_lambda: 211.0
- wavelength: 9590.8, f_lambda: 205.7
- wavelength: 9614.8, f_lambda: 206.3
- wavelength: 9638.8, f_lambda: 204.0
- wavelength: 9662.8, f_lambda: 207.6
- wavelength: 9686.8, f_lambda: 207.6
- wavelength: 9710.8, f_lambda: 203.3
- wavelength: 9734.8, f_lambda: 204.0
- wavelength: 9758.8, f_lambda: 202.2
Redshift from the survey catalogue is -0.001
